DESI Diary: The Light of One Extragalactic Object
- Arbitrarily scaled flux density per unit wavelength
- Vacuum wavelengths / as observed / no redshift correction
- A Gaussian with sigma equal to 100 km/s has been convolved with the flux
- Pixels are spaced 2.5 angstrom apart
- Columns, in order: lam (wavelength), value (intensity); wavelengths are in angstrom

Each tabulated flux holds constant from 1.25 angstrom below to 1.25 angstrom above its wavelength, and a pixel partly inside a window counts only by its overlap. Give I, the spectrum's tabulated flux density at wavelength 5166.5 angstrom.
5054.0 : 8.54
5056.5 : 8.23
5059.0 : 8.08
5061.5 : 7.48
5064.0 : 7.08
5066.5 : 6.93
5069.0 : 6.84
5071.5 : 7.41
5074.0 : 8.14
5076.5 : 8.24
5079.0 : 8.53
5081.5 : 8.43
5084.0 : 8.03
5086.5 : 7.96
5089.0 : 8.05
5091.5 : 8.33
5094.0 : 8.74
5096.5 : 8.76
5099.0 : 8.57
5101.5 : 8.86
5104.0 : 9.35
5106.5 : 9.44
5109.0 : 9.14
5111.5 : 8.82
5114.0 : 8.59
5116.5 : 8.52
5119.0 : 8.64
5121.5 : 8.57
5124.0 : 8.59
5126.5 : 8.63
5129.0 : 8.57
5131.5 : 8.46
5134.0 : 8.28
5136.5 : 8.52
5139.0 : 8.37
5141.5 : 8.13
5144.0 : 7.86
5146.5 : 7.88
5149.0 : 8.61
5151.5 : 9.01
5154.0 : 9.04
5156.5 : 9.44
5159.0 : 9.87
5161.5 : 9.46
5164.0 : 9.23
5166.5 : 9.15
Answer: 9.15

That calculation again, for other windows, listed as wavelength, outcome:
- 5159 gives 9.87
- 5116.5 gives 8.52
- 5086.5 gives 7.96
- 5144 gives 7.86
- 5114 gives 8.59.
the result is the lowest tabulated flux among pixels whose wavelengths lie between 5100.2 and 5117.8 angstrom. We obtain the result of 8.52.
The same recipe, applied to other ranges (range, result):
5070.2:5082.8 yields 7.41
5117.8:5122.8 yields 8.57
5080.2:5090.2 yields 7.96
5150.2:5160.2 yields 9.01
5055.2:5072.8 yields 6.84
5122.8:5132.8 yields 8.46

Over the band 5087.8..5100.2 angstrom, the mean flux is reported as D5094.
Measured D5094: 8.49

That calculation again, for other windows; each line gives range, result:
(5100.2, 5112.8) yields 9.12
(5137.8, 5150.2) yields 8.17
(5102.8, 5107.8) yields 9.39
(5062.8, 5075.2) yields 7.28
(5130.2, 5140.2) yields 8.41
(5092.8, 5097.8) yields 8.75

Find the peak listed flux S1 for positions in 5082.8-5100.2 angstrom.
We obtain 8.76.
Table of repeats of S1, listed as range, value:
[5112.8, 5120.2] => 8.64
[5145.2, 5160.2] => 9.87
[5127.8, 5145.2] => 8.57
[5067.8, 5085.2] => 8.53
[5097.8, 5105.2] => 9.35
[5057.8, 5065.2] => 8.08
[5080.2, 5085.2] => 8.43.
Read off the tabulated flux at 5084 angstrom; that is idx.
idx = 8.03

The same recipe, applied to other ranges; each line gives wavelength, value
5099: 8.57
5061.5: 7.48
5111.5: 8.82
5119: 8.64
